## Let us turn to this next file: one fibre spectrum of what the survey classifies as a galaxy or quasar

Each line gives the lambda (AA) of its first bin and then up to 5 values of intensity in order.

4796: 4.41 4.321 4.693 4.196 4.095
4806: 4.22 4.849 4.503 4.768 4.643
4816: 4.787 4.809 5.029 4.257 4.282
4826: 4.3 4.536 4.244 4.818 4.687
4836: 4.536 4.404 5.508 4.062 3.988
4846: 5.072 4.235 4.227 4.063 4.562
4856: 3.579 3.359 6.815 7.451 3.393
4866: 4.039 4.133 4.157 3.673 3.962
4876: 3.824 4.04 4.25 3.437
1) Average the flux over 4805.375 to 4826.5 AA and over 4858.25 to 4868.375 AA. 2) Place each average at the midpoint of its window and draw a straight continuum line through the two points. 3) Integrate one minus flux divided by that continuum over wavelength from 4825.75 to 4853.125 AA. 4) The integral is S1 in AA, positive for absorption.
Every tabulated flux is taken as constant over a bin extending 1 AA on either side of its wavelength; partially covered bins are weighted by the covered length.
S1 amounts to 2.0 AA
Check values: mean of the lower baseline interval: 4.6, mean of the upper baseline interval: 5.1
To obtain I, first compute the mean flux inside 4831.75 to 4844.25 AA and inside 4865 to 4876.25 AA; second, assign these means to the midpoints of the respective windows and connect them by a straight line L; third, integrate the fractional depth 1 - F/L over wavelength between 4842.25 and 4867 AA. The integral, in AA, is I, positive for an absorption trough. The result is -1.6 AA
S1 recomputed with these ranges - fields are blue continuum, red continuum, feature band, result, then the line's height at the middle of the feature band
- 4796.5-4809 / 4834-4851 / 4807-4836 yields -1.0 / 4.45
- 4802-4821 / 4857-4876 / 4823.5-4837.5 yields 0.3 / 4.58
